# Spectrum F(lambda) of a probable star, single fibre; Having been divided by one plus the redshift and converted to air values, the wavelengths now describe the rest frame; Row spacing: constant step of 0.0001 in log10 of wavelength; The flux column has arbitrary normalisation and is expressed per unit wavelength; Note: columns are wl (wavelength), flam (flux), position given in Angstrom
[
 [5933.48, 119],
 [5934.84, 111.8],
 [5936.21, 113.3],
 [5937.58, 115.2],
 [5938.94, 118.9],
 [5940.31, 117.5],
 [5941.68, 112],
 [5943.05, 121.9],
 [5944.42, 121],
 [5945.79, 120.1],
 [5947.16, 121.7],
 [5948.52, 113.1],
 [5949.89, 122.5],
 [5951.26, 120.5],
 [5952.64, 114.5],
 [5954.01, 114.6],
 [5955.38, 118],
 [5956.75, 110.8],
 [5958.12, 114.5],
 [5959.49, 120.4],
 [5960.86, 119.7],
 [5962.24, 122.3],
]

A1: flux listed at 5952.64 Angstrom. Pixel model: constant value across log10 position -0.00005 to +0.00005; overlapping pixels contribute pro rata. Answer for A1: 114.5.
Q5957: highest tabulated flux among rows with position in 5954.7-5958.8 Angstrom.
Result 118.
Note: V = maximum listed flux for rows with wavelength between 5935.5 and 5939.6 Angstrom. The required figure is 118.9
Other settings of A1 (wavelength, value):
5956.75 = 110.8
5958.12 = 114.5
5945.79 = 120.1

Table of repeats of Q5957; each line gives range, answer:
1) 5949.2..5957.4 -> 122.5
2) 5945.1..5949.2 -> 121.7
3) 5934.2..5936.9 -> 113.3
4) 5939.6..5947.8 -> 121.9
